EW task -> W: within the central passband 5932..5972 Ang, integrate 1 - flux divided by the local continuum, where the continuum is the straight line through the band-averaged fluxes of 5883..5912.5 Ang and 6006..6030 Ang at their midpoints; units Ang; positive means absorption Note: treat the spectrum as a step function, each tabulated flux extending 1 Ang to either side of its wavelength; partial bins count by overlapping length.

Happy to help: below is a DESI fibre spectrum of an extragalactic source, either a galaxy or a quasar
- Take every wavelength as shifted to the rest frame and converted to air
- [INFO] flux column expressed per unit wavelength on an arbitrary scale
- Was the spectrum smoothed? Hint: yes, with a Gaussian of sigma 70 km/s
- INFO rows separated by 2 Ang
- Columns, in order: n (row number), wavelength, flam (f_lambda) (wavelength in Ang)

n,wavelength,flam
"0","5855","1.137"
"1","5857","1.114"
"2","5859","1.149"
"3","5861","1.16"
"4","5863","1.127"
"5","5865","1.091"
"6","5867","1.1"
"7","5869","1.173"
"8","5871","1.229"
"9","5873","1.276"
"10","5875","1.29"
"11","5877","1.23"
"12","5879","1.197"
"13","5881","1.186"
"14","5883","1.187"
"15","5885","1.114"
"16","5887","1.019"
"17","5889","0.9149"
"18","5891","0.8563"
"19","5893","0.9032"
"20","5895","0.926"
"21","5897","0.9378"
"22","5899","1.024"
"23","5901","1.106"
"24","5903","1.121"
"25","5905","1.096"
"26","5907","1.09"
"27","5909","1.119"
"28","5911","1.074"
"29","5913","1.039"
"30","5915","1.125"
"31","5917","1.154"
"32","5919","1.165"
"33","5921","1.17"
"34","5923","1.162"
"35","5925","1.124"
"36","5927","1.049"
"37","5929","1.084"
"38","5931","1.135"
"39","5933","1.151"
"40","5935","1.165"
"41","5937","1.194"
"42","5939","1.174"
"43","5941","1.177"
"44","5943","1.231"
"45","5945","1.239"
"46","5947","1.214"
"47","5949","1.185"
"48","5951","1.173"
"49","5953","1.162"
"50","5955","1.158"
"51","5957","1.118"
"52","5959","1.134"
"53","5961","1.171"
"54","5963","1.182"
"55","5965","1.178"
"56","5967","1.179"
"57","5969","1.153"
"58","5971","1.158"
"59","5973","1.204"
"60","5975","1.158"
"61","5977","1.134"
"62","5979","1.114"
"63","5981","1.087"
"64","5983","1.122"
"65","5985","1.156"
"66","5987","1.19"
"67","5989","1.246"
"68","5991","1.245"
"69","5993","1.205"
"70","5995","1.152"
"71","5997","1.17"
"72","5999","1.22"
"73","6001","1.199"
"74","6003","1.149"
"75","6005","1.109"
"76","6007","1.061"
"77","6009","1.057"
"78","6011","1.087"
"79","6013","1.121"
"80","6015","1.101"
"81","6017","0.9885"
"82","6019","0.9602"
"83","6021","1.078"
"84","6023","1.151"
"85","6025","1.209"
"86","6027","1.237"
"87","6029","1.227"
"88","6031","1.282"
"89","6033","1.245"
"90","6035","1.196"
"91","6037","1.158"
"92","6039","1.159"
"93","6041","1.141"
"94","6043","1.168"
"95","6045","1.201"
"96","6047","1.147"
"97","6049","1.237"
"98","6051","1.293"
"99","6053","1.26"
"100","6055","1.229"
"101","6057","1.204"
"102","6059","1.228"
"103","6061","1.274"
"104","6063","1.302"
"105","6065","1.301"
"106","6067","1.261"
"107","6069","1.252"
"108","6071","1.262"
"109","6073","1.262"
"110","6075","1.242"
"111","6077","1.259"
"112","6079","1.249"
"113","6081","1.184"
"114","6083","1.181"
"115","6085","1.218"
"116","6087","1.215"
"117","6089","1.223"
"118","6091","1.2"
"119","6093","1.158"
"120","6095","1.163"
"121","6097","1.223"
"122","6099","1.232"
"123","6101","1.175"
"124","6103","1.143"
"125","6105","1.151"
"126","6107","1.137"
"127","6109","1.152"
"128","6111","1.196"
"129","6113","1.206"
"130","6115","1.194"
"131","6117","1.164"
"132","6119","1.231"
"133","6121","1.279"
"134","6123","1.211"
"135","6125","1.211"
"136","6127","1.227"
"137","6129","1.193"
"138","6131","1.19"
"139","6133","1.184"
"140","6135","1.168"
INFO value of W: -4.21 Ang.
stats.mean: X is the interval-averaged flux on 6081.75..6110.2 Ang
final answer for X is 1.18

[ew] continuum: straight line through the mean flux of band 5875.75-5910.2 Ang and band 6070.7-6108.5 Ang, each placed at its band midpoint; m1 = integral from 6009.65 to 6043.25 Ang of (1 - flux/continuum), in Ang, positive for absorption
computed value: 0.3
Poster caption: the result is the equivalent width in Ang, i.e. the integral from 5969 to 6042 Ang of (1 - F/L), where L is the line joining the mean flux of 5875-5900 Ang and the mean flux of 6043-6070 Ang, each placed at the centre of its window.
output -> 1.98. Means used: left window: 1.05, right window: 1.24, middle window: 1.15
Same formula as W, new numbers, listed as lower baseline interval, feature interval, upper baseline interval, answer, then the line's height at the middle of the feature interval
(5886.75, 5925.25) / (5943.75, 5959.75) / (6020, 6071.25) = -0.9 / 1.11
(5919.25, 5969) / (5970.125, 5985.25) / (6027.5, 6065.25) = 0.5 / 1.18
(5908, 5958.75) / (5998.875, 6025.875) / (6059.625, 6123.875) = 1.8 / 1.18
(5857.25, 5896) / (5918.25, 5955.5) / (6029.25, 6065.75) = -0.4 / 1.15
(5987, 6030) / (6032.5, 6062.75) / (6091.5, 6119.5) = -1.4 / 1.16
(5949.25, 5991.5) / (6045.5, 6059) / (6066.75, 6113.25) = -0.4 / 1.19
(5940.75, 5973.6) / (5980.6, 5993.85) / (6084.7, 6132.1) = 0.0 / 1.18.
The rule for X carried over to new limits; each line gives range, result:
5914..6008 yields 1.16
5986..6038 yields 1.16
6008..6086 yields 1.2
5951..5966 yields 1.16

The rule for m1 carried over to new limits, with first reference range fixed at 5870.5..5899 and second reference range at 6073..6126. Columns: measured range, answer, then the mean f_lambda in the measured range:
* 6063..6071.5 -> -0.6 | 1.27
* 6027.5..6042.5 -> -0.4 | 1.2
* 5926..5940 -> -0.3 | 1.14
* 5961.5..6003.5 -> -1.2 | 1.17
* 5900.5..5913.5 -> 0.0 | 1.09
